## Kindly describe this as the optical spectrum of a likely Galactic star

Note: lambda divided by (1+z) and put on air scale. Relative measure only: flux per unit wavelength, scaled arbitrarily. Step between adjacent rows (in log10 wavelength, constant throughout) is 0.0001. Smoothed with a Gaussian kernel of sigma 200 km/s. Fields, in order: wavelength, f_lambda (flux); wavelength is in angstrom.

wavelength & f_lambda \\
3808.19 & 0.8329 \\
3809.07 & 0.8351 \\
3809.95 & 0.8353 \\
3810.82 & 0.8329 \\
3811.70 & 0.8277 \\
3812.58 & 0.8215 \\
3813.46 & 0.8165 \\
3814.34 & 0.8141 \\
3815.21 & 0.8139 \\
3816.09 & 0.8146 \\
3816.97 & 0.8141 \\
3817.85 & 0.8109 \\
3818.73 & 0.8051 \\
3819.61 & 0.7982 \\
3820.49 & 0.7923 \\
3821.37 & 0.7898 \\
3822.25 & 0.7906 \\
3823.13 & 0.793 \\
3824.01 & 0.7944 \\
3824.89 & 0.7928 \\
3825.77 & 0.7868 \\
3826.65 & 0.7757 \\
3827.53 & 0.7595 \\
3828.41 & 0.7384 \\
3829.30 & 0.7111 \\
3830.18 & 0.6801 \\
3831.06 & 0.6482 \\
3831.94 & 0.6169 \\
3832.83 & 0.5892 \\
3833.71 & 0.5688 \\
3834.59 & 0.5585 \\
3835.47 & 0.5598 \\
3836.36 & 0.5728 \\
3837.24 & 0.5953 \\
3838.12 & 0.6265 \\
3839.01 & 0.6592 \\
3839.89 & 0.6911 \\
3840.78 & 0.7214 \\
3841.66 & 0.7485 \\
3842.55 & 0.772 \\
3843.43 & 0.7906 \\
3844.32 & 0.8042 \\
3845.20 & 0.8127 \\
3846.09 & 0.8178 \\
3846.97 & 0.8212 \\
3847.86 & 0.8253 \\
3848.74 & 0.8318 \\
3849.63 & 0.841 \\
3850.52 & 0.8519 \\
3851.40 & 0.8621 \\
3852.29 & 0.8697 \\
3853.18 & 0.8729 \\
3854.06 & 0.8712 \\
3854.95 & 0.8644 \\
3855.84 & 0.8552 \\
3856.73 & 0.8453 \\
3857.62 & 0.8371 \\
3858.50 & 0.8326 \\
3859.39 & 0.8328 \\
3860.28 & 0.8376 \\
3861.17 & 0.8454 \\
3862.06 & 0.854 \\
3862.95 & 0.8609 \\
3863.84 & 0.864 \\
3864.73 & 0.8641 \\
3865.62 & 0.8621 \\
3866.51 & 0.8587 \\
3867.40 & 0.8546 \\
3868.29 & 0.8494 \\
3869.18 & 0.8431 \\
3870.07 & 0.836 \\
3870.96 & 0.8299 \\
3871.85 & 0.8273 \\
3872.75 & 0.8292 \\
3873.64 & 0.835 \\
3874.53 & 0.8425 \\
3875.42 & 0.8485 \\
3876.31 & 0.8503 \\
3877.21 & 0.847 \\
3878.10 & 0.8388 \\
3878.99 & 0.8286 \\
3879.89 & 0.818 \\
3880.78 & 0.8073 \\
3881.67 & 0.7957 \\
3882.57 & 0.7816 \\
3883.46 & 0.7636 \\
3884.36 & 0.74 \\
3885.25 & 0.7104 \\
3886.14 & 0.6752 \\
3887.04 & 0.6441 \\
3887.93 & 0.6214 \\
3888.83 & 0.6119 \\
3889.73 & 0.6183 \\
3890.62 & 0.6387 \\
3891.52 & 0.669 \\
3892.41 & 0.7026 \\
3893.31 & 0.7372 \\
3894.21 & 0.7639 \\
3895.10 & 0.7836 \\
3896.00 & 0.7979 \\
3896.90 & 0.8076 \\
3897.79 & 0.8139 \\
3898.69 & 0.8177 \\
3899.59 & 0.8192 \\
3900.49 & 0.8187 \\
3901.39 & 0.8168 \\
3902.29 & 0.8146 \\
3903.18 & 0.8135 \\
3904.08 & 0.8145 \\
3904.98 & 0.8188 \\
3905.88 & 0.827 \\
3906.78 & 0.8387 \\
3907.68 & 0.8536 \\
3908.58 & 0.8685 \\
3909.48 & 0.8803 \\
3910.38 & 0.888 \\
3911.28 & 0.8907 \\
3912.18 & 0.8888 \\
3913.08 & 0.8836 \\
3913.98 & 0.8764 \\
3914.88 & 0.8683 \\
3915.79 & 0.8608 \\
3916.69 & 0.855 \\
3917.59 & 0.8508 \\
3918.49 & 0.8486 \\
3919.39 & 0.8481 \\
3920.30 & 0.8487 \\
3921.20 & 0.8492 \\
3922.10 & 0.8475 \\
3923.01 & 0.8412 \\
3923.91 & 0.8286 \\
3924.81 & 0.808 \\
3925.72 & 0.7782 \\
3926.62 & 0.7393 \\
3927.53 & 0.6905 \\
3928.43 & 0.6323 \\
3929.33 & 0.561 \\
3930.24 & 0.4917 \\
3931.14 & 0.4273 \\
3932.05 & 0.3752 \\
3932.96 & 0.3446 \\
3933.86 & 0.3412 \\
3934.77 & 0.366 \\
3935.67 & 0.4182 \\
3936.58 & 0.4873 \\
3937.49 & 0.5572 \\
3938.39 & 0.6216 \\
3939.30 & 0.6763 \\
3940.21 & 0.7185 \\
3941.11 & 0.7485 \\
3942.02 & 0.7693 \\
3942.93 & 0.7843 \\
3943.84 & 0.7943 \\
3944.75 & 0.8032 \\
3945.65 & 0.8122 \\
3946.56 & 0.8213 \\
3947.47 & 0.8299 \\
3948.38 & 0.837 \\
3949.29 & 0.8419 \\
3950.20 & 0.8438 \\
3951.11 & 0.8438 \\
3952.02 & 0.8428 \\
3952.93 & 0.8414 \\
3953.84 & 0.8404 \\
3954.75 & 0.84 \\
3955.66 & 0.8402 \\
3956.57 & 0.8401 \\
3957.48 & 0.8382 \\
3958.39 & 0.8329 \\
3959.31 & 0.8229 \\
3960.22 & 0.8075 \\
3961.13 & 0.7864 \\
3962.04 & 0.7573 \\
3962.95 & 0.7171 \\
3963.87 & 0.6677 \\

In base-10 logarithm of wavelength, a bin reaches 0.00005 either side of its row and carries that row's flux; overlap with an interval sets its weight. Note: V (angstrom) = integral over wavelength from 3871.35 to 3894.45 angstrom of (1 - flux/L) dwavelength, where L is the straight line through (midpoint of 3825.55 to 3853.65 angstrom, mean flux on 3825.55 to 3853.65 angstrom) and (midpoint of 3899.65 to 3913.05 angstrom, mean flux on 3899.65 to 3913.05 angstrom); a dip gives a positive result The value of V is 1.4 angstrom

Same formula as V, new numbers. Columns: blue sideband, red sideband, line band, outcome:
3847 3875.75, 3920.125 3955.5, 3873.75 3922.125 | -1.6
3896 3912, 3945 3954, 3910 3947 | 5.3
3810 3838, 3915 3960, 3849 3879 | -4.6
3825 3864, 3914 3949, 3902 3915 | -2.5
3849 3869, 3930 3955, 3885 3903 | 1.0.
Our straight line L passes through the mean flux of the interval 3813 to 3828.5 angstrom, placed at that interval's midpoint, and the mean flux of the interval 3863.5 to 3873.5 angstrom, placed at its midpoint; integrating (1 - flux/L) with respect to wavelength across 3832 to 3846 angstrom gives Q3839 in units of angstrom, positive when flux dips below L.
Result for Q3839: 2.4 angstrom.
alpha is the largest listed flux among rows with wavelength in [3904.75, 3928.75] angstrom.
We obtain 0.8907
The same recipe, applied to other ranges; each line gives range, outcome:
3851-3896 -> 0.8729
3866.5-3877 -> 0.8587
